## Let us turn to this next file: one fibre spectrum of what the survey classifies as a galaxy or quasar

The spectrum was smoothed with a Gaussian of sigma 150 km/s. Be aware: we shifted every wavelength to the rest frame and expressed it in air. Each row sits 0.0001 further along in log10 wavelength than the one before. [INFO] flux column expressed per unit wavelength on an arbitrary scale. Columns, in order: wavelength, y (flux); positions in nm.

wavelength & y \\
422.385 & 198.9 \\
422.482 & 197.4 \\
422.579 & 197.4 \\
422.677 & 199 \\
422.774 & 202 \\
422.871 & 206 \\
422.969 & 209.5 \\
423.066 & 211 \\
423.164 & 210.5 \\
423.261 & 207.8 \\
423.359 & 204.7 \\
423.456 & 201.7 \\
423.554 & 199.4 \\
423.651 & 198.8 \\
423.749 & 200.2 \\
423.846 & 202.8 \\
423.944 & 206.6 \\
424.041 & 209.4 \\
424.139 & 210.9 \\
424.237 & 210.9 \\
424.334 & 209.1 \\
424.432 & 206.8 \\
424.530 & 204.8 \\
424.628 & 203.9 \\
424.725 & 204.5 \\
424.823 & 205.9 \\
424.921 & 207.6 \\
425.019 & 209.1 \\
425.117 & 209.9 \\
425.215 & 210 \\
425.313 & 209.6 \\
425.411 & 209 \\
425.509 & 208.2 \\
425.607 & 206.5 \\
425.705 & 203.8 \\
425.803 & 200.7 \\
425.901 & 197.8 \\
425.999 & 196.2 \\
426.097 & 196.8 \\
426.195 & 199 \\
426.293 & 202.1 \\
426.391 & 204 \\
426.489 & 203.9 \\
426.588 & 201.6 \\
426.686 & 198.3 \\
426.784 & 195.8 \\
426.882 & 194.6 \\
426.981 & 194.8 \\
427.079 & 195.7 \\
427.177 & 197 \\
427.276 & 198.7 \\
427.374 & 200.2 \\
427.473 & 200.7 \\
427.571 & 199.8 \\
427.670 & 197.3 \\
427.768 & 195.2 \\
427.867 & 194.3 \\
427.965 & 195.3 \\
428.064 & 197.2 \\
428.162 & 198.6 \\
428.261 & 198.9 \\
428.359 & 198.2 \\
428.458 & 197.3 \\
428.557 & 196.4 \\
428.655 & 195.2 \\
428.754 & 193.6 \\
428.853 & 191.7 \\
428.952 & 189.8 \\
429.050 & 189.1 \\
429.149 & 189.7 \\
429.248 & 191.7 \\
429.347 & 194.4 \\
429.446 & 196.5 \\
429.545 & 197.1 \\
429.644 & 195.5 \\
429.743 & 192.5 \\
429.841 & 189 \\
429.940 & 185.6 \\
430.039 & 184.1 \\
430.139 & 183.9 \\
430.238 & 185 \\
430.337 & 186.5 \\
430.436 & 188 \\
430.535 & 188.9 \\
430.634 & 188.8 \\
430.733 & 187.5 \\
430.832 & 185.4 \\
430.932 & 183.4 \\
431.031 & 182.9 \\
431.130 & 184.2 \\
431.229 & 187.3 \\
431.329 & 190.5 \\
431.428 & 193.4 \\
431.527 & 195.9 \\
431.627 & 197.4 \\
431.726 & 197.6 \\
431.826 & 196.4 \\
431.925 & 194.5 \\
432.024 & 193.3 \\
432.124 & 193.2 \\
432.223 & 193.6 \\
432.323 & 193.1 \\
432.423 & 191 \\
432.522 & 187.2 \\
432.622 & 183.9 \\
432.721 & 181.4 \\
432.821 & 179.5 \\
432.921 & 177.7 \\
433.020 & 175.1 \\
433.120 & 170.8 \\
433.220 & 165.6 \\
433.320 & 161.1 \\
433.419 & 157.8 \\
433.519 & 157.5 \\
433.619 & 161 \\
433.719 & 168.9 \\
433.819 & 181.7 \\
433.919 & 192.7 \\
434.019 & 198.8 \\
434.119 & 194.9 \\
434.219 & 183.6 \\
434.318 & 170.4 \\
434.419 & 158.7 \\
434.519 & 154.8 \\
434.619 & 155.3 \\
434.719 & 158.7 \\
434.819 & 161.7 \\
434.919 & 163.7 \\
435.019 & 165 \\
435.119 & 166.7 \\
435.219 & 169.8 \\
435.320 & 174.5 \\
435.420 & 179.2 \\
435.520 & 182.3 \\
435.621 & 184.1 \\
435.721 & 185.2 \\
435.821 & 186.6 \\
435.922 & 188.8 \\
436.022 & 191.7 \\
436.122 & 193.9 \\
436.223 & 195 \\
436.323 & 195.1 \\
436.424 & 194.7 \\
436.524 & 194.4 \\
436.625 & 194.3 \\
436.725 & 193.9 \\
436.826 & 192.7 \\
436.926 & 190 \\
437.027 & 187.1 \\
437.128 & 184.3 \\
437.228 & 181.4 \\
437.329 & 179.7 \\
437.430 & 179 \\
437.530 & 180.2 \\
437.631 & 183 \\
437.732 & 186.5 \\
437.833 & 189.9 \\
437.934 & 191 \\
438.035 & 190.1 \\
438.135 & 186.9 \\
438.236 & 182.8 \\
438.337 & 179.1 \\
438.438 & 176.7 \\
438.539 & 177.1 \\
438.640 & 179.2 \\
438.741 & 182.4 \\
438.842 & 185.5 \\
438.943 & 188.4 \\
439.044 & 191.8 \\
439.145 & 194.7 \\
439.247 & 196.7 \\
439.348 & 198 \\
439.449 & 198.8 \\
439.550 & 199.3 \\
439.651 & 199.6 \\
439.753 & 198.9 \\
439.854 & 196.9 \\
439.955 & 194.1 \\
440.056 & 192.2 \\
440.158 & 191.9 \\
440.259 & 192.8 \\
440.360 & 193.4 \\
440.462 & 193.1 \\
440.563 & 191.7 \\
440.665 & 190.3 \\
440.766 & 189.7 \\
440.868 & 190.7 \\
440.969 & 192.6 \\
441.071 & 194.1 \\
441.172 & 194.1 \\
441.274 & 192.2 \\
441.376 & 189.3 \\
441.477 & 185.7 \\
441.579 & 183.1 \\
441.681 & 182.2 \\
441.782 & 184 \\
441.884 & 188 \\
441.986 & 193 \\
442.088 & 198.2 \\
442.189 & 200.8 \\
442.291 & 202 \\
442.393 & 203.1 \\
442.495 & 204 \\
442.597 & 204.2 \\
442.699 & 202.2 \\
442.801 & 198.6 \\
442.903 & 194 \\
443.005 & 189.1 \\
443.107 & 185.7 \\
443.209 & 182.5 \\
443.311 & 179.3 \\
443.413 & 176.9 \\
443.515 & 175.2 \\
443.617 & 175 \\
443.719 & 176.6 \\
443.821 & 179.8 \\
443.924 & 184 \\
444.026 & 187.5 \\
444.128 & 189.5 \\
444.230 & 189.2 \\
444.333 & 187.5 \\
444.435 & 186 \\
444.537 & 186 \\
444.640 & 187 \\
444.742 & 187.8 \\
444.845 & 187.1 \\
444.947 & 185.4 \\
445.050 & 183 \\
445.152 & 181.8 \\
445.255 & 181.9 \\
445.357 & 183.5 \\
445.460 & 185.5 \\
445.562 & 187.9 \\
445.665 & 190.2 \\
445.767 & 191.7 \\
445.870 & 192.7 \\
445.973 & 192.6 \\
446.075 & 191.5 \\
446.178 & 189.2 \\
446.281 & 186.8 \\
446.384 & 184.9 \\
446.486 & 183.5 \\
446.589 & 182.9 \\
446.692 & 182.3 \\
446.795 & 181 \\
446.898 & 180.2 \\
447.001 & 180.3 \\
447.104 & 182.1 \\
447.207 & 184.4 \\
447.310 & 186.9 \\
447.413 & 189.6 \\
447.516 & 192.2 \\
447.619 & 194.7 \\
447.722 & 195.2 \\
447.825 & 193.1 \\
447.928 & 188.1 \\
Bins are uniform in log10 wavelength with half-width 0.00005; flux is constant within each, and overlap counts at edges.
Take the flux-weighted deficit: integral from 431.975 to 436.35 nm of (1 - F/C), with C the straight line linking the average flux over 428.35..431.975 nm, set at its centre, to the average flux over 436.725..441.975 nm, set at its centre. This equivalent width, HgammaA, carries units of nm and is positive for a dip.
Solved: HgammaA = 0.28 nm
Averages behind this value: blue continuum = 191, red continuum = 189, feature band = 178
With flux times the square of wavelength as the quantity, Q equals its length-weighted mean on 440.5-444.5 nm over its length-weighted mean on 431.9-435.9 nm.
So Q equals 1.12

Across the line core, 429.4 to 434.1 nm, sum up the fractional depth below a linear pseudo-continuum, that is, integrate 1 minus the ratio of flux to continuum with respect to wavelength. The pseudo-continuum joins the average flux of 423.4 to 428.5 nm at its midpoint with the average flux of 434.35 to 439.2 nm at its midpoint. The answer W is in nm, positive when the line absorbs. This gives 0.15 nm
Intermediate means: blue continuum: 202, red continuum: 182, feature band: 185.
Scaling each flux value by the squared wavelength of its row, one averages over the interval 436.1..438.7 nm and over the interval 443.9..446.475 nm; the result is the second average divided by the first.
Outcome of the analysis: 1.04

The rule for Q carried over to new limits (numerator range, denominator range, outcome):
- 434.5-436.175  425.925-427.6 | 0.91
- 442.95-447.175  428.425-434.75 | 1.07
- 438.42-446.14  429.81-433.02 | 1.06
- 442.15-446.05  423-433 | 1.03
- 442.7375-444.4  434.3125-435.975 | 1.12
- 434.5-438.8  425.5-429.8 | 0.96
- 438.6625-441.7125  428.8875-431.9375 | 1.06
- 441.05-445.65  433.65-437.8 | 1.08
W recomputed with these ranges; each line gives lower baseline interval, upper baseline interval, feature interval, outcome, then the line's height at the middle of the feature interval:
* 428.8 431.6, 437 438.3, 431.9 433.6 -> 0.08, 188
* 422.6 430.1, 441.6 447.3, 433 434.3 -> 0.14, 195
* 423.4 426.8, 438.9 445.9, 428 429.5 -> 0.05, 201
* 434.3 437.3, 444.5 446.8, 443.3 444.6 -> 0.02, 185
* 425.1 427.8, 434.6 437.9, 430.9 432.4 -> -0.01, 191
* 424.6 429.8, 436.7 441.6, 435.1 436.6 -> 0.05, 192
